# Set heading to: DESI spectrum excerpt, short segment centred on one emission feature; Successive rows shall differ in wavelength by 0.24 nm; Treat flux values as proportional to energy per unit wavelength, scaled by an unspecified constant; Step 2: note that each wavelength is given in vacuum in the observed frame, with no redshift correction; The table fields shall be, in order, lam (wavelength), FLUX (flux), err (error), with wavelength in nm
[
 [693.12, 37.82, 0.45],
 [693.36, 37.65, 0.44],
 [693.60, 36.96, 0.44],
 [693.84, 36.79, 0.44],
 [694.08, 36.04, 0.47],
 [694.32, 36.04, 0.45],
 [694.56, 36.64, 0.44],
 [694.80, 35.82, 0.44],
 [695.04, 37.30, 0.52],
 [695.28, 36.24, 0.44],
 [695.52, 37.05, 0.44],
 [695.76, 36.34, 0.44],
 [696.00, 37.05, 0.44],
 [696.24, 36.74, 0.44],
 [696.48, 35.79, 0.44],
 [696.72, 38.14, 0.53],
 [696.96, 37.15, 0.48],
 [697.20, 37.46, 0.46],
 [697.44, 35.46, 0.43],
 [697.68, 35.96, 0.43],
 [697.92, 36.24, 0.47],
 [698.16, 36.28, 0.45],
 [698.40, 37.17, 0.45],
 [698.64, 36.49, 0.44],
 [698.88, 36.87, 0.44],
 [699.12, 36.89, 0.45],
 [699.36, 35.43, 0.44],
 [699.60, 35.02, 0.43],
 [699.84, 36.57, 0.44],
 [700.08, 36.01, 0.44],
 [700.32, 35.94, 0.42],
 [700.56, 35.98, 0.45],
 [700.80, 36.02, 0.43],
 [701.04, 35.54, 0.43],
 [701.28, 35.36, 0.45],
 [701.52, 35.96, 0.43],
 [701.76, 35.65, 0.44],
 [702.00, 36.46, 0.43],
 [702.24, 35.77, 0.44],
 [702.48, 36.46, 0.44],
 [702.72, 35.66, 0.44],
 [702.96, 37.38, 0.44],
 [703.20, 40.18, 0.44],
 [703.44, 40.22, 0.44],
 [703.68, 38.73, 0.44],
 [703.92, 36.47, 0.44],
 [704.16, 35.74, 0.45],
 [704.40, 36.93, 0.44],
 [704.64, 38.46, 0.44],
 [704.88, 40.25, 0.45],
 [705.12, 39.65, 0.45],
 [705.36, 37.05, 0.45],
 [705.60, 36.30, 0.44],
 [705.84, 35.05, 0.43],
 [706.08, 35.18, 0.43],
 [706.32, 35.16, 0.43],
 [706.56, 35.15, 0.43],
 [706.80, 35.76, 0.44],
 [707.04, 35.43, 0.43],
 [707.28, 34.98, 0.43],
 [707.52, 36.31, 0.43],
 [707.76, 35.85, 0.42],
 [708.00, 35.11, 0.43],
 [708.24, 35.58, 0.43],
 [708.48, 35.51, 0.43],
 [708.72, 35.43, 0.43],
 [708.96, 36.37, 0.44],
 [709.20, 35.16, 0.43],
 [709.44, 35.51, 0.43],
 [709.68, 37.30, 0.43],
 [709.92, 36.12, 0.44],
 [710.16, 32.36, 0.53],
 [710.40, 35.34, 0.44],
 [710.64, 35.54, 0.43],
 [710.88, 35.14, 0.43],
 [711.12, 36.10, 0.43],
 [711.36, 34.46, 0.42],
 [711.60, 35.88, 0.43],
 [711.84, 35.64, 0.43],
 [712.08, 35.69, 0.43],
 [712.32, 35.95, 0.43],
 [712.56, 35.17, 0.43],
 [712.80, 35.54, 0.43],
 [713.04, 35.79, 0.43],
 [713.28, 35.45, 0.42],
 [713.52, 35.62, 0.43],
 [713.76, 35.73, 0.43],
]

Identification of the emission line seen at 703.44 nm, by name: [S II]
